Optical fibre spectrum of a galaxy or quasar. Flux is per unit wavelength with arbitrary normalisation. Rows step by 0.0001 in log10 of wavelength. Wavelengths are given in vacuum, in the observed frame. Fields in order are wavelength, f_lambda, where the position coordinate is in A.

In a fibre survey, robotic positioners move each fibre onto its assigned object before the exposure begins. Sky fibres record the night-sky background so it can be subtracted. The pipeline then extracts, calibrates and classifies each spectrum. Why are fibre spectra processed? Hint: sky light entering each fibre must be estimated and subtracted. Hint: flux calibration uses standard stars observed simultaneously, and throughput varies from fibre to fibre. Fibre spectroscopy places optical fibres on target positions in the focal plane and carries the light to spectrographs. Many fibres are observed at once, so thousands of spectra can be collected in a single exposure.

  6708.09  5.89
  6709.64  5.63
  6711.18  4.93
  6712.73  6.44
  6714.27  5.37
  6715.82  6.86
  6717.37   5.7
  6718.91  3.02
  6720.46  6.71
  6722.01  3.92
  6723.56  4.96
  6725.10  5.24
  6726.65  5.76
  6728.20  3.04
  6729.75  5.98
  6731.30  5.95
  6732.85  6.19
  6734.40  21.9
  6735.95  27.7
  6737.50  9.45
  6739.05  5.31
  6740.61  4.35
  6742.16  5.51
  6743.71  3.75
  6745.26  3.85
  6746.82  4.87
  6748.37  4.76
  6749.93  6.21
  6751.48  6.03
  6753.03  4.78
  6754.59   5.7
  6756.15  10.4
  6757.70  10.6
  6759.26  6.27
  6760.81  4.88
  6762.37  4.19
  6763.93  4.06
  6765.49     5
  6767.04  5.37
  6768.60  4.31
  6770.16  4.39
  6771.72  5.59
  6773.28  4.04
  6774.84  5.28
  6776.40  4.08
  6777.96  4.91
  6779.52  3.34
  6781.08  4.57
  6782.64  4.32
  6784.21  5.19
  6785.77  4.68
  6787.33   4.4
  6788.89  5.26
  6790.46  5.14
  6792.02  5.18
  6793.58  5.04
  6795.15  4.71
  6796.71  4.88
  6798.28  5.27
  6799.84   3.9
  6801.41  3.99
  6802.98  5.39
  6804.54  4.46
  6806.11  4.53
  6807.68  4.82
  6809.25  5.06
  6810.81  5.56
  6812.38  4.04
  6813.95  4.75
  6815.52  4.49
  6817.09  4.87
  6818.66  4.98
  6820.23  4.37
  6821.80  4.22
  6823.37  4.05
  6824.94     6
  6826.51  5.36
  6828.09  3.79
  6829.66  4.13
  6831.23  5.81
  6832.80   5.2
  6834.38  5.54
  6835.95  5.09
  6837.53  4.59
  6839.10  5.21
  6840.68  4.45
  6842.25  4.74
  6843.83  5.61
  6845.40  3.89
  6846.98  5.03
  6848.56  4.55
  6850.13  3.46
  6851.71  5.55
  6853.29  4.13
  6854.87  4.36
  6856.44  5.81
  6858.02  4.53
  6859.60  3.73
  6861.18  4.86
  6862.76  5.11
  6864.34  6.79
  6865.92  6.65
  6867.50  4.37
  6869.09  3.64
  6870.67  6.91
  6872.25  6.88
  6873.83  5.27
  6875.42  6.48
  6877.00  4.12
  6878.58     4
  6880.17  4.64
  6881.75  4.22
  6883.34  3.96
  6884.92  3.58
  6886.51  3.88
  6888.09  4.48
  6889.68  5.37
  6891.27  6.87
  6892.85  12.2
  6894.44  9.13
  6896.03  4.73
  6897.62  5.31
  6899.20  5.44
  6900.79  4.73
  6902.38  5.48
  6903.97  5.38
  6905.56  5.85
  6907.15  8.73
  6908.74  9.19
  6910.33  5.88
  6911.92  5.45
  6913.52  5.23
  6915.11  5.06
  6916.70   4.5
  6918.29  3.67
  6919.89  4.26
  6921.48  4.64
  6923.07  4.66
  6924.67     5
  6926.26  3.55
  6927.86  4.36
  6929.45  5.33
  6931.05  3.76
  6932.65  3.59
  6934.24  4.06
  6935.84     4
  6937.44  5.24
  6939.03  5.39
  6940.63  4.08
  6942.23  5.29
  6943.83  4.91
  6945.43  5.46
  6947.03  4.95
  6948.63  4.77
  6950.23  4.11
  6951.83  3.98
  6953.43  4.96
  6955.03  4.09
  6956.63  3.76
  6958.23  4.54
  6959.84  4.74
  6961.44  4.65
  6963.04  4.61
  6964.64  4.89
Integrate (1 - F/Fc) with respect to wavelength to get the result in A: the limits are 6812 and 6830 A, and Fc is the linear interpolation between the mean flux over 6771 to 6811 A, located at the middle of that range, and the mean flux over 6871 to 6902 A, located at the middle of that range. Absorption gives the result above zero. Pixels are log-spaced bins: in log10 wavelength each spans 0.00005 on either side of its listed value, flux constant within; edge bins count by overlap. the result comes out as 1.4 A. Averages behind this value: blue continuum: 4.74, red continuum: 5.56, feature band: 4.61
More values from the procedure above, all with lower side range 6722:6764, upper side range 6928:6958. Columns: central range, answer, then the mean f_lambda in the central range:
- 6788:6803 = 3.7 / 4.84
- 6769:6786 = 5.3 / 4.57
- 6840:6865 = 4.0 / 4.78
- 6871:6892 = 1.5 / 4.94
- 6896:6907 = -1.0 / 5.52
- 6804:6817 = 3.1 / 4.73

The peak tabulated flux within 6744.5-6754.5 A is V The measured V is 6.21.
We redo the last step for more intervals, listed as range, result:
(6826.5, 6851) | 5.81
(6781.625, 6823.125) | 5.56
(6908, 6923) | 9.19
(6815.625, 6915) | 12.2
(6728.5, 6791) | 27.7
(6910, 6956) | 5.88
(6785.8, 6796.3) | 5.26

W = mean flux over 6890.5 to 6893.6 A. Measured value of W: 9.54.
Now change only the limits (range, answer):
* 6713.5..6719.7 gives 5.24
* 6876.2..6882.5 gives 4.25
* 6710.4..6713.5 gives 5.69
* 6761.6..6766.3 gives 4.43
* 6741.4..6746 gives 4.38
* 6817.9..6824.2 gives 4.42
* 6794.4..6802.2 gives 4.55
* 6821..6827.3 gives 4.91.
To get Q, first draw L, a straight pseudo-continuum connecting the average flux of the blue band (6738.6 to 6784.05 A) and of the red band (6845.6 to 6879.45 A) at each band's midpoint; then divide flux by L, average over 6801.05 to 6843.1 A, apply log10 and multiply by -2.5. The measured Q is 0.06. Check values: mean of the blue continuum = 5.19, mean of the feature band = 4.8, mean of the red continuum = 5.04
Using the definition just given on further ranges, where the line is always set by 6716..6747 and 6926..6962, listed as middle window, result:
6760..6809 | 0.36 mag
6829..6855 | 0.21 mag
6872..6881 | 0.05 mag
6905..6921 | -0.17 mag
